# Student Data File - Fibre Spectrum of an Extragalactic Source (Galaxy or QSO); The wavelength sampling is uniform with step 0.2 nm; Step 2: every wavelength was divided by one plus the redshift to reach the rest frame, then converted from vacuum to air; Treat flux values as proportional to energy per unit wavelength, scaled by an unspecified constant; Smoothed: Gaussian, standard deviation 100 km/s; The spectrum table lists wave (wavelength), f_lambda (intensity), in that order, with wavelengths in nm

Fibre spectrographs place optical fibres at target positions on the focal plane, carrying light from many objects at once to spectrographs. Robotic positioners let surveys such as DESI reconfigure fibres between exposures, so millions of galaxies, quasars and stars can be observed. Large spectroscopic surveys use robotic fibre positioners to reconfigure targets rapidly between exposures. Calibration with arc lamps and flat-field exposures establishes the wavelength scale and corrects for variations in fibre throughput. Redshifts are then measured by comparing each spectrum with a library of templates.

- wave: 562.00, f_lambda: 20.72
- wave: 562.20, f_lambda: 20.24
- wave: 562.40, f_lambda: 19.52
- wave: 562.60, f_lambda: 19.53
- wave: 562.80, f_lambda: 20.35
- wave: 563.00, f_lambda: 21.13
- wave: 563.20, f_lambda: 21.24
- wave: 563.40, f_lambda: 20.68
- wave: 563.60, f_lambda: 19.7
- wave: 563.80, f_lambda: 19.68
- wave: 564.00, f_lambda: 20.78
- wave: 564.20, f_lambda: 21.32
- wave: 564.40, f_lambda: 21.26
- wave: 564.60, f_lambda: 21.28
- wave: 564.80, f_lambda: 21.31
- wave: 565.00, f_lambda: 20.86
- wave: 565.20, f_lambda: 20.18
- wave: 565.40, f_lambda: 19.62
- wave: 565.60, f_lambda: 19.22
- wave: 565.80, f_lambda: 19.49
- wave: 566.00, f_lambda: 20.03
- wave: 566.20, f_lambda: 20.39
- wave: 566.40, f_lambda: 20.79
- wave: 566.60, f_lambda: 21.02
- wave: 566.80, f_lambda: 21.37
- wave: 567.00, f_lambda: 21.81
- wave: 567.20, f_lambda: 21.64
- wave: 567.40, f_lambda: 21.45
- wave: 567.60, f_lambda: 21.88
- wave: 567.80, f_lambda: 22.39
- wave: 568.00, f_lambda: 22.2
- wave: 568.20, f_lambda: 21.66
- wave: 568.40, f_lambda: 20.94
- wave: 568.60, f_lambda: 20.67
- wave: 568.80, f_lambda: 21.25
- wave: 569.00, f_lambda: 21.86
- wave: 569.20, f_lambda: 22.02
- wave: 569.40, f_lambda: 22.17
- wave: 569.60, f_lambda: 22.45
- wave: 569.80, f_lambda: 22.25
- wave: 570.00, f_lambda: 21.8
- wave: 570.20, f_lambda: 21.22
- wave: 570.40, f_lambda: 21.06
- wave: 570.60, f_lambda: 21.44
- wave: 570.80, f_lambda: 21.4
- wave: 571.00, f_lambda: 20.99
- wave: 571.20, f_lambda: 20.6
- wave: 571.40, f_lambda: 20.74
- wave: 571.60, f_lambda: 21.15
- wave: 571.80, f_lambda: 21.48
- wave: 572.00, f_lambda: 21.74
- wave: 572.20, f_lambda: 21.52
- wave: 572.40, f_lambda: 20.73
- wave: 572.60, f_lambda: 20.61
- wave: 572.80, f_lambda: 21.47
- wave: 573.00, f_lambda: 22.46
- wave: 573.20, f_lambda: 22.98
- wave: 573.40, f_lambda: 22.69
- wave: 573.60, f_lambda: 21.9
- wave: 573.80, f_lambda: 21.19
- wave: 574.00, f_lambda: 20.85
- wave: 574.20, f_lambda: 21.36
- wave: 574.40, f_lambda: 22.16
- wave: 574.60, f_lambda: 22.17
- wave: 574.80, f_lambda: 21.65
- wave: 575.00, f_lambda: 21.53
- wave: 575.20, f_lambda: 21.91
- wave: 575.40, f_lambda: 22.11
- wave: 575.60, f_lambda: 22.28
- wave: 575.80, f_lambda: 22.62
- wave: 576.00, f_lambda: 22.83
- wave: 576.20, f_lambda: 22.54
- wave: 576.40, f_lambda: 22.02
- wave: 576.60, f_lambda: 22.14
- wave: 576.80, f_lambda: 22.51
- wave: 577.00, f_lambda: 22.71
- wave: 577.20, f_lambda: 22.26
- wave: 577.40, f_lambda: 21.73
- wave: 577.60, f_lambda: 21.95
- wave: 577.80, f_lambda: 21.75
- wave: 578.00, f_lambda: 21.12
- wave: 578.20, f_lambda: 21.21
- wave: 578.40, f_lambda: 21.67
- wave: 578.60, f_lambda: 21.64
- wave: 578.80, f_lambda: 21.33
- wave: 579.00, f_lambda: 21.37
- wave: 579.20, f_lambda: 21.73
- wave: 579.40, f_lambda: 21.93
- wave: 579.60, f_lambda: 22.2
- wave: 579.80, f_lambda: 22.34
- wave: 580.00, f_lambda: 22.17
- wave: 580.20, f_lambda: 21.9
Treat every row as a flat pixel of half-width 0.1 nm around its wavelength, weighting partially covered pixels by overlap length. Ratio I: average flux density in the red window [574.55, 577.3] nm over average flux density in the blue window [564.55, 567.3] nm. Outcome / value 1.1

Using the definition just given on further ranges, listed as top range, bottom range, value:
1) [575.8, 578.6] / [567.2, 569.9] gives 1.01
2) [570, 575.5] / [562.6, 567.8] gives 1.04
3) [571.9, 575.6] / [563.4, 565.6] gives 1.06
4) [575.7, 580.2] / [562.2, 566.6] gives 1.08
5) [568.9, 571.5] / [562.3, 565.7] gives 1.05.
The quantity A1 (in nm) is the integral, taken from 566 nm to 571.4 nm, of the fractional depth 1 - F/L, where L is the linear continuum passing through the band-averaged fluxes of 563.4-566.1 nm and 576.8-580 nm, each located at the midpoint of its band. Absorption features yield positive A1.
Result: -0.17 nm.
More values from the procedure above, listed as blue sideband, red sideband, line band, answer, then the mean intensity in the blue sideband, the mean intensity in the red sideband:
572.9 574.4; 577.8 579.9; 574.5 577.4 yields -0.05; 21.9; 21.7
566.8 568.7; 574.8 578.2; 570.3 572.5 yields 0.06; 21.6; 22.1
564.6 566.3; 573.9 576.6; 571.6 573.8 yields -0.02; 20.2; 22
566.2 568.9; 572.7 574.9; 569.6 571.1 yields 0.01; 21.4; 21.9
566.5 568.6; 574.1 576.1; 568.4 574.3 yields 0.09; 21.6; 22.1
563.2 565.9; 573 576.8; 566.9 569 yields -0.06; 20.4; 22.1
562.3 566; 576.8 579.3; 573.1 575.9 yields -0.07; 20.4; 21.7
